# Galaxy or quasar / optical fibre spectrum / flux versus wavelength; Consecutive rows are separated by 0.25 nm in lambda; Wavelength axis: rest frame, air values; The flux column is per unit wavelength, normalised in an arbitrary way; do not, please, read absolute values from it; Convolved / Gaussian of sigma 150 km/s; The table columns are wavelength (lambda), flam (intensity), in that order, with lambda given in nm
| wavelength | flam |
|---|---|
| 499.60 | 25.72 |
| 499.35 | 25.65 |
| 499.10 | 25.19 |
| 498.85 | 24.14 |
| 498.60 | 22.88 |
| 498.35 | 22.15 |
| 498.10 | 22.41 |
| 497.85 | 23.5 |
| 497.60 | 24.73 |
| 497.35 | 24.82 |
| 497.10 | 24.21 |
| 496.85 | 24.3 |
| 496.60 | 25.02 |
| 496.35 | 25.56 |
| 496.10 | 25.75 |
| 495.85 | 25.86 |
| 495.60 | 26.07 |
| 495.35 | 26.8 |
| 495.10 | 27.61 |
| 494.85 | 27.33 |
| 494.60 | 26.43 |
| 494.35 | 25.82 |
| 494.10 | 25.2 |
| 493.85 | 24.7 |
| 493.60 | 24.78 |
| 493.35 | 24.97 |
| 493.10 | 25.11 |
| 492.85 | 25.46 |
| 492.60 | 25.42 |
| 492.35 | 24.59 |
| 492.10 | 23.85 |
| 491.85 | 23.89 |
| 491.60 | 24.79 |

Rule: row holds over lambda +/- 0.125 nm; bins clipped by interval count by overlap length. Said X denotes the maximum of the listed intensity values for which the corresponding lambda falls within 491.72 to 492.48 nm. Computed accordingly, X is 24.59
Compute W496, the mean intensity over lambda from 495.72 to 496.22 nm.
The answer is 25.8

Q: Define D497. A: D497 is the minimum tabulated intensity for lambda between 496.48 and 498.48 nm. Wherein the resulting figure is 22.15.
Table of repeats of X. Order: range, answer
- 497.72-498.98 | 24.14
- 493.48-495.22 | 27.61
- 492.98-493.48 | 25.11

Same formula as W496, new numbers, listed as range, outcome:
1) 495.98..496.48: 25.6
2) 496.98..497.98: 24.3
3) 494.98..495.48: 27.2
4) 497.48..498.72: 23.1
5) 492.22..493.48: 25.1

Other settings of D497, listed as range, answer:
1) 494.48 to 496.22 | 25.75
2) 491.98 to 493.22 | 23.85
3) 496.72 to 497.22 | 24.21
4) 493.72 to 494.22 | 24.7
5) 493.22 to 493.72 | 24.78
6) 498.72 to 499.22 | 24.14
